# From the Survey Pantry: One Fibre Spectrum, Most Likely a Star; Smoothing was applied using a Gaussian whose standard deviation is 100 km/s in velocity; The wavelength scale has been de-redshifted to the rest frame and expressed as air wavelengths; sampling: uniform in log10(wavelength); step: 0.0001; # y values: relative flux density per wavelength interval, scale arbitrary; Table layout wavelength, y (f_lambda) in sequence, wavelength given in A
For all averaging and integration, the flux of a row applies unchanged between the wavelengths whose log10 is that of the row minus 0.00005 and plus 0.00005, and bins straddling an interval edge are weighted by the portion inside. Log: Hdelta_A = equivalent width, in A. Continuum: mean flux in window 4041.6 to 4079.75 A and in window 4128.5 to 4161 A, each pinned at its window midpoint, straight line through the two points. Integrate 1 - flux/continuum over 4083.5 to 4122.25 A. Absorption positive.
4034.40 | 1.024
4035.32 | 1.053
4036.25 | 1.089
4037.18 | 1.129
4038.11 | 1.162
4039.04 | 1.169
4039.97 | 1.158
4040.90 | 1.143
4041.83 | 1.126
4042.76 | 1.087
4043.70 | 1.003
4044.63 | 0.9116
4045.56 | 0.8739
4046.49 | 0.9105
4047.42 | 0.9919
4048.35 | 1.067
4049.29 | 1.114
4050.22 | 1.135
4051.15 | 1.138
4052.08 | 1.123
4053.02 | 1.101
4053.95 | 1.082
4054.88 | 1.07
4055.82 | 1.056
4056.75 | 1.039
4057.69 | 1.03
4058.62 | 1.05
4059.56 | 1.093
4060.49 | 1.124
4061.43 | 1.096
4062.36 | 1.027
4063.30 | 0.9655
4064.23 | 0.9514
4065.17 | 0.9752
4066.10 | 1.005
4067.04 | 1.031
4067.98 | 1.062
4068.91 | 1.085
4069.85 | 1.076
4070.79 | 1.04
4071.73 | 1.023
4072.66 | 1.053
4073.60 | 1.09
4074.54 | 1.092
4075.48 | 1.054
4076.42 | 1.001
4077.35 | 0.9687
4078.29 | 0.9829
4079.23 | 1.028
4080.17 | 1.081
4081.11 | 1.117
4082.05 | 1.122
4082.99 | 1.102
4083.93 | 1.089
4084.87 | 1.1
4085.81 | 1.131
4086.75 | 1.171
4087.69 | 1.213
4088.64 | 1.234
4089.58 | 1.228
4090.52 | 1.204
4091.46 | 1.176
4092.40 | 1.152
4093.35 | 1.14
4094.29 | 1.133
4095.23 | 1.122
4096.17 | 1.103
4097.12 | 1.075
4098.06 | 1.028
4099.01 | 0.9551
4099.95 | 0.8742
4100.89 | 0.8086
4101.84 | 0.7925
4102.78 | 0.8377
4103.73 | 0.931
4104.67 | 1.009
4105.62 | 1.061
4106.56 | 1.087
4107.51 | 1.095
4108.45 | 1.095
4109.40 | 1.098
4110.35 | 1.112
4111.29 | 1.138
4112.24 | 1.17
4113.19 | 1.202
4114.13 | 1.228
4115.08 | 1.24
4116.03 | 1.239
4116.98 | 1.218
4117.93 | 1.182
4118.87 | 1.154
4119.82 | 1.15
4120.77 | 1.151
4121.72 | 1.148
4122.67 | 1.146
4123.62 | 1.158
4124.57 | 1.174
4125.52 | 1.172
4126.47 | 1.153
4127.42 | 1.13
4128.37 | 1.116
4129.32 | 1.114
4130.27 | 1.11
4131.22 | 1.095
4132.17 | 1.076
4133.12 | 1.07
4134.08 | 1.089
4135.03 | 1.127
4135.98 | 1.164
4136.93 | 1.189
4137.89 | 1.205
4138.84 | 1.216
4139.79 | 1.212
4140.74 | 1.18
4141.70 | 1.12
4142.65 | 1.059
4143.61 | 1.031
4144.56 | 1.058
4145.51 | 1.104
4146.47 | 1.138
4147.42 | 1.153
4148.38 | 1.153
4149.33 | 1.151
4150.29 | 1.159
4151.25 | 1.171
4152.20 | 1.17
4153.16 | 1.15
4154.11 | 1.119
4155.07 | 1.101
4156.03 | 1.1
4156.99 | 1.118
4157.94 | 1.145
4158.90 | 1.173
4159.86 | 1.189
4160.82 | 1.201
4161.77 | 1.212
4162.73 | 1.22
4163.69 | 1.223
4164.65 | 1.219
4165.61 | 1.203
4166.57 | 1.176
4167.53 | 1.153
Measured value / -0.6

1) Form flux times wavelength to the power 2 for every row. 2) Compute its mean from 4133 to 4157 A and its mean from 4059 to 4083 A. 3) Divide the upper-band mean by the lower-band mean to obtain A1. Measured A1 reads 1.12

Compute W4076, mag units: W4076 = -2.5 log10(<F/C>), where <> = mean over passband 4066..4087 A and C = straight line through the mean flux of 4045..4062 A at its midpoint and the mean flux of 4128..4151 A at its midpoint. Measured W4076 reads 0.01 mag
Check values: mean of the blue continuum 1.06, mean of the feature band 1.07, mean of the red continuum 1.13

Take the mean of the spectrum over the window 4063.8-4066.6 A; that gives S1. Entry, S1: 0.978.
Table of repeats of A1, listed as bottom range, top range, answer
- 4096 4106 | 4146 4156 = 1.24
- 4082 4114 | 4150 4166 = 1.11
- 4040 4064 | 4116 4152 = 1.13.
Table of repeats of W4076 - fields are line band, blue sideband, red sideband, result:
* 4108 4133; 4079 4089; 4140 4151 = -0.027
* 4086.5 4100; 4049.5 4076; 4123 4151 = -0.036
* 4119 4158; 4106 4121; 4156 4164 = 0.033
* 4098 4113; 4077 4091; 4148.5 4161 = 0.122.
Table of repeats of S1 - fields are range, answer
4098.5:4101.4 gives 0.879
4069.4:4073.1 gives 1.05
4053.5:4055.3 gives 1.08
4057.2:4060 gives 1.05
